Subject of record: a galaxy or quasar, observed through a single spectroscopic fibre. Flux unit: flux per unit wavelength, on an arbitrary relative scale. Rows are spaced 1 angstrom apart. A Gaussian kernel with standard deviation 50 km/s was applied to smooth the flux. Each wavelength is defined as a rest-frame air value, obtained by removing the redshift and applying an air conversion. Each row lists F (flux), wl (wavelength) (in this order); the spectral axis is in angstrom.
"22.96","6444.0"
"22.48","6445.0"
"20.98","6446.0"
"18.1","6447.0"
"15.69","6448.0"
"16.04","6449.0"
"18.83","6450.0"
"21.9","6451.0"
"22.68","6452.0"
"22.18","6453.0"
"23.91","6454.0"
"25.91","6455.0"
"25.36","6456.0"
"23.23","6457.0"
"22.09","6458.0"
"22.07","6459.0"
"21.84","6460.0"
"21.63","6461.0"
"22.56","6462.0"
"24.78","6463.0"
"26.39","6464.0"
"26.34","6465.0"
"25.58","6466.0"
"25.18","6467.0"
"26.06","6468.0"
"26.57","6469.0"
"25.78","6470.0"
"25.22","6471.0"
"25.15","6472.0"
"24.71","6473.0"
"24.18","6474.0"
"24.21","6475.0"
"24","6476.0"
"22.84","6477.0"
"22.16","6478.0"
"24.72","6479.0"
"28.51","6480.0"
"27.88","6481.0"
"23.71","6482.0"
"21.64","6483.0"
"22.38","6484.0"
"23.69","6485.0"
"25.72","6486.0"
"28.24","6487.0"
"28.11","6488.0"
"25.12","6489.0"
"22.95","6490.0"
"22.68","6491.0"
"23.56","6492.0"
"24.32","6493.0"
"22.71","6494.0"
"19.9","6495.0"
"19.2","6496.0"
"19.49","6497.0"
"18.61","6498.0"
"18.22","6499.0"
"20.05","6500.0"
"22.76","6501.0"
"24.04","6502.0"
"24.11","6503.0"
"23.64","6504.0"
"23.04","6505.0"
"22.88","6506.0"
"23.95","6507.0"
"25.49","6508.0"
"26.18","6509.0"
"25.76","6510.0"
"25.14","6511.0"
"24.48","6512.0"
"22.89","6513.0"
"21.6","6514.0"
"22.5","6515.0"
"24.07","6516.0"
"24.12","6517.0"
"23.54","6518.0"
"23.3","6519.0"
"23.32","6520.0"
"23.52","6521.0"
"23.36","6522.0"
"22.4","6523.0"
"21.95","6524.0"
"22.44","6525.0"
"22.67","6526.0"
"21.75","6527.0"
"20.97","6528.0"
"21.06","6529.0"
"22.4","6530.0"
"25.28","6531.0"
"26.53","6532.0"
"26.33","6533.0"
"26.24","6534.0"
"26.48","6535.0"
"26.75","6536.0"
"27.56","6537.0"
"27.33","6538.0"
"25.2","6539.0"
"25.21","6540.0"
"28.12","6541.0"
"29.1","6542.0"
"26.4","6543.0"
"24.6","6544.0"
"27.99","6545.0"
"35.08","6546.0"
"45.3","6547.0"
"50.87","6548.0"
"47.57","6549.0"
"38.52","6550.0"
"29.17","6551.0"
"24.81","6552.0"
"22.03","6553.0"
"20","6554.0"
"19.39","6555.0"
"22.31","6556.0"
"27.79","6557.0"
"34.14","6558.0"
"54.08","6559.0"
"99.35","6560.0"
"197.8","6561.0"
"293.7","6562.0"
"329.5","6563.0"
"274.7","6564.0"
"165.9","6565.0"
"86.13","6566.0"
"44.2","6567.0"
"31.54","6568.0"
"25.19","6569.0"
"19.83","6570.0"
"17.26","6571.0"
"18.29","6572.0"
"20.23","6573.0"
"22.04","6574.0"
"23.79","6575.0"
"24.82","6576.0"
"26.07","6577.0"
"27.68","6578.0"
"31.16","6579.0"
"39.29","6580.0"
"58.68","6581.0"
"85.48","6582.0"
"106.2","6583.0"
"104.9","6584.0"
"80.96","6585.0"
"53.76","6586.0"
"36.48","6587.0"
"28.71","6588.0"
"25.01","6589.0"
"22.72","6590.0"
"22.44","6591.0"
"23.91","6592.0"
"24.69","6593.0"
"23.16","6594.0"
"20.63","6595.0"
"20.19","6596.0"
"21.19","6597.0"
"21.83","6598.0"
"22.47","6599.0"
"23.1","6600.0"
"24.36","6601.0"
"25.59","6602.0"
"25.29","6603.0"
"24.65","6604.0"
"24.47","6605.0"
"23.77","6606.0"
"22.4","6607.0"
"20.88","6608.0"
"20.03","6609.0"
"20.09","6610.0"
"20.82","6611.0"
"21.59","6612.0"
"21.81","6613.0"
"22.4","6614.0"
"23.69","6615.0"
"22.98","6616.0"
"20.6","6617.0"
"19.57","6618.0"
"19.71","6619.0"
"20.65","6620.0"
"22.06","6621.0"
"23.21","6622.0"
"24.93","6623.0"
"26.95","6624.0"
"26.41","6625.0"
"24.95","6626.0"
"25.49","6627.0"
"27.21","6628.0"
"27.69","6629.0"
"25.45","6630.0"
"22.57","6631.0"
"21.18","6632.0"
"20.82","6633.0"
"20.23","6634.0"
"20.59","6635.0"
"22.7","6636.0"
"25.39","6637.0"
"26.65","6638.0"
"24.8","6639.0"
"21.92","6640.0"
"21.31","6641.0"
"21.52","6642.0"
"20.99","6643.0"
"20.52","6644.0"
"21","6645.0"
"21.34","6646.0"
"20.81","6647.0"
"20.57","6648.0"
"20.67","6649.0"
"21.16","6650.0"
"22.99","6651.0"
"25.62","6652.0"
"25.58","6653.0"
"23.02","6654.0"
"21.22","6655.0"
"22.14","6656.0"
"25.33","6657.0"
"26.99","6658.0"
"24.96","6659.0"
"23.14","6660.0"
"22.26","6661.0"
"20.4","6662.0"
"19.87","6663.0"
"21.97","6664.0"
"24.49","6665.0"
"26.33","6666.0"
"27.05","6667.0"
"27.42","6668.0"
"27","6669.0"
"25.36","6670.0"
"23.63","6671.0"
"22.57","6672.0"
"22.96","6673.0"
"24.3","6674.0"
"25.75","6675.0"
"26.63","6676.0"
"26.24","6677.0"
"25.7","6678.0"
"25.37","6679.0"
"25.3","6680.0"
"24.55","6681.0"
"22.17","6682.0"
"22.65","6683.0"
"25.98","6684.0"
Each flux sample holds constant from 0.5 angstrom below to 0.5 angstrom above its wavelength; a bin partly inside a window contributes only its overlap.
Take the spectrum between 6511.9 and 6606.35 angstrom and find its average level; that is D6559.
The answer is 43.2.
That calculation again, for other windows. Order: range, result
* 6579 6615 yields 33.6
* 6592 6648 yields 22.7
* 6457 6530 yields 23.6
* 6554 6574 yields 90.1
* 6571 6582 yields 31.2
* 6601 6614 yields 22.7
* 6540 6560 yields 33.5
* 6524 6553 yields 28.4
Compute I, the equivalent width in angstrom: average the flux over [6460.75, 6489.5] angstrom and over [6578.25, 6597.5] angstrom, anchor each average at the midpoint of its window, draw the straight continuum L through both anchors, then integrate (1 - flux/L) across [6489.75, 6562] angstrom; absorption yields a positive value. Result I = 6.8 angstrom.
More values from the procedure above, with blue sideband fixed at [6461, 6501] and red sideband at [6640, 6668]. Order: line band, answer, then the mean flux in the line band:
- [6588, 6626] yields 0.43 angstrom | 22.8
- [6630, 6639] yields 0.04 angstrom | 22.8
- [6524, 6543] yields -1.20 angstrom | 25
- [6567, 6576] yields -0.12 angstrom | 23.6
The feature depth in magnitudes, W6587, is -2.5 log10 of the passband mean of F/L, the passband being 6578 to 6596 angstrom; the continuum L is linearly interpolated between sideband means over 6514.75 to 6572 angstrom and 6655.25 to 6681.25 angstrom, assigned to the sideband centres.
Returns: -0.105 mag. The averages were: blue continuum 49.3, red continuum 24.5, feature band 45.1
